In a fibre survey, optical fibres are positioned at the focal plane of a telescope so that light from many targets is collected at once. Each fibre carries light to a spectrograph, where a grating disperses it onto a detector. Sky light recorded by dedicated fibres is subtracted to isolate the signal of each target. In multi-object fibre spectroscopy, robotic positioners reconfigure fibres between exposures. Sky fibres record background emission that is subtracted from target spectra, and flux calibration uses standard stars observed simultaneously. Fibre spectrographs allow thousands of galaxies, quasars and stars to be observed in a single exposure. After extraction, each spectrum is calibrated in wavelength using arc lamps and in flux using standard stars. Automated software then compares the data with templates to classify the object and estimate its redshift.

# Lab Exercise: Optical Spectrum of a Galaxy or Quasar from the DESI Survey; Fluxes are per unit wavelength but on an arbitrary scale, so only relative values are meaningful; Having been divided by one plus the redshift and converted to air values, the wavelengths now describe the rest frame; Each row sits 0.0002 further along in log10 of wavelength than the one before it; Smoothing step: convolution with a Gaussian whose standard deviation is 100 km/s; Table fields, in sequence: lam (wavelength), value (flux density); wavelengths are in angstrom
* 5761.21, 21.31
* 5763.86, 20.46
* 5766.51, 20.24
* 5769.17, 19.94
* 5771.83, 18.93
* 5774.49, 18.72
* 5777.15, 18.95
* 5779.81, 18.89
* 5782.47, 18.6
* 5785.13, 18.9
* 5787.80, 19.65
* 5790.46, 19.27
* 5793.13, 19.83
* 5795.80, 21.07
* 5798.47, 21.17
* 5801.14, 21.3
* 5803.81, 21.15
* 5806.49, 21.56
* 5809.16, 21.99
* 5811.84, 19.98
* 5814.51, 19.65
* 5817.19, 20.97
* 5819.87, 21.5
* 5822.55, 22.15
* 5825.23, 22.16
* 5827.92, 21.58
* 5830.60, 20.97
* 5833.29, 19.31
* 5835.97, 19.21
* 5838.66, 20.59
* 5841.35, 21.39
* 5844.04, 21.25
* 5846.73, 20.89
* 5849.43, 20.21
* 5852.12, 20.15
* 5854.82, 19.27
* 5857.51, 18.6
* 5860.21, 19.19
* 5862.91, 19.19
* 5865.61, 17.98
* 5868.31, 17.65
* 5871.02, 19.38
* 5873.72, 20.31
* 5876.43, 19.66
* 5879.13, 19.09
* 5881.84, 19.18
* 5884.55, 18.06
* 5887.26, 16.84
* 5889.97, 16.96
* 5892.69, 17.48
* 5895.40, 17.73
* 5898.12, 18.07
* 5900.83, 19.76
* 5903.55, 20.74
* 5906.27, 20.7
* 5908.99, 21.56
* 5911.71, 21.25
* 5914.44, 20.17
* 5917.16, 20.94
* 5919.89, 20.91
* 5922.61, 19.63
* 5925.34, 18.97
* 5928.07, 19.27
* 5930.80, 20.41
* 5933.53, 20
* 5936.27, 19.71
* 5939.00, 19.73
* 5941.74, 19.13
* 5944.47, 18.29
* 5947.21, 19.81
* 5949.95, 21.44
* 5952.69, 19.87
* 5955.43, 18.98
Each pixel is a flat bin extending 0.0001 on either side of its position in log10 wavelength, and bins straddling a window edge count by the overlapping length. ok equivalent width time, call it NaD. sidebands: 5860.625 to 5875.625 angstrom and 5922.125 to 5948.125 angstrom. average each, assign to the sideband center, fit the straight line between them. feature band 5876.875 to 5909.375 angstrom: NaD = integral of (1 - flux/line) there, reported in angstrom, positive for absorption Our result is 0.6 angstrom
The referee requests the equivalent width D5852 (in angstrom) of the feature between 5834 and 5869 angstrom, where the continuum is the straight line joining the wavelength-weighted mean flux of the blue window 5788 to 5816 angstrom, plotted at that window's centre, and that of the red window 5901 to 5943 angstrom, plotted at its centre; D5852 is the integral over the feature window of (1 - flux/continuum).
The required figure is 1.3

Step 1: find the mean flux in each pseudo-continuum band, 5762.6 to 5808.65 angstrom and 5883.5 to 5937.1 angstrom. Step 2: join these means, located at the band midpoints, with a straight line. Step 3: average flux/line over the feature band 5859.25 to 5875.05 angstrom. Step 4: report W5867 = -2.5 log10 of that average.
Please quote 0.04 mag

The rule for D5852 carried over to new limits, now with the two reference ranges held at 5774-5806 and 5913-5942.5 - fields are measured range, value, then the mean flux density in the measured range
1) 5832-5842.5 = -0.1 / 20.1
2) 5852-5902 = 3.2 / 18.6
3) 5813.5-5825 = -0.8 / 21.2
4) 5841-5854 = -0.5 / 20.7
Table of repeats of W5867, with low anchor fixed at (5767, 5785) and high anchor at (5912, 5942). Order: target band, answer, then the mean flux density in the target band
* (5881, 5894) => 0.12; 17.6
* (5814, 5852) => -0.08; 20.8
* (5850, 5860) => 0.01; 19.4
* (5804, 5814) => -0.10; 21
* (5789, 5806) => -0.08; 20.7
